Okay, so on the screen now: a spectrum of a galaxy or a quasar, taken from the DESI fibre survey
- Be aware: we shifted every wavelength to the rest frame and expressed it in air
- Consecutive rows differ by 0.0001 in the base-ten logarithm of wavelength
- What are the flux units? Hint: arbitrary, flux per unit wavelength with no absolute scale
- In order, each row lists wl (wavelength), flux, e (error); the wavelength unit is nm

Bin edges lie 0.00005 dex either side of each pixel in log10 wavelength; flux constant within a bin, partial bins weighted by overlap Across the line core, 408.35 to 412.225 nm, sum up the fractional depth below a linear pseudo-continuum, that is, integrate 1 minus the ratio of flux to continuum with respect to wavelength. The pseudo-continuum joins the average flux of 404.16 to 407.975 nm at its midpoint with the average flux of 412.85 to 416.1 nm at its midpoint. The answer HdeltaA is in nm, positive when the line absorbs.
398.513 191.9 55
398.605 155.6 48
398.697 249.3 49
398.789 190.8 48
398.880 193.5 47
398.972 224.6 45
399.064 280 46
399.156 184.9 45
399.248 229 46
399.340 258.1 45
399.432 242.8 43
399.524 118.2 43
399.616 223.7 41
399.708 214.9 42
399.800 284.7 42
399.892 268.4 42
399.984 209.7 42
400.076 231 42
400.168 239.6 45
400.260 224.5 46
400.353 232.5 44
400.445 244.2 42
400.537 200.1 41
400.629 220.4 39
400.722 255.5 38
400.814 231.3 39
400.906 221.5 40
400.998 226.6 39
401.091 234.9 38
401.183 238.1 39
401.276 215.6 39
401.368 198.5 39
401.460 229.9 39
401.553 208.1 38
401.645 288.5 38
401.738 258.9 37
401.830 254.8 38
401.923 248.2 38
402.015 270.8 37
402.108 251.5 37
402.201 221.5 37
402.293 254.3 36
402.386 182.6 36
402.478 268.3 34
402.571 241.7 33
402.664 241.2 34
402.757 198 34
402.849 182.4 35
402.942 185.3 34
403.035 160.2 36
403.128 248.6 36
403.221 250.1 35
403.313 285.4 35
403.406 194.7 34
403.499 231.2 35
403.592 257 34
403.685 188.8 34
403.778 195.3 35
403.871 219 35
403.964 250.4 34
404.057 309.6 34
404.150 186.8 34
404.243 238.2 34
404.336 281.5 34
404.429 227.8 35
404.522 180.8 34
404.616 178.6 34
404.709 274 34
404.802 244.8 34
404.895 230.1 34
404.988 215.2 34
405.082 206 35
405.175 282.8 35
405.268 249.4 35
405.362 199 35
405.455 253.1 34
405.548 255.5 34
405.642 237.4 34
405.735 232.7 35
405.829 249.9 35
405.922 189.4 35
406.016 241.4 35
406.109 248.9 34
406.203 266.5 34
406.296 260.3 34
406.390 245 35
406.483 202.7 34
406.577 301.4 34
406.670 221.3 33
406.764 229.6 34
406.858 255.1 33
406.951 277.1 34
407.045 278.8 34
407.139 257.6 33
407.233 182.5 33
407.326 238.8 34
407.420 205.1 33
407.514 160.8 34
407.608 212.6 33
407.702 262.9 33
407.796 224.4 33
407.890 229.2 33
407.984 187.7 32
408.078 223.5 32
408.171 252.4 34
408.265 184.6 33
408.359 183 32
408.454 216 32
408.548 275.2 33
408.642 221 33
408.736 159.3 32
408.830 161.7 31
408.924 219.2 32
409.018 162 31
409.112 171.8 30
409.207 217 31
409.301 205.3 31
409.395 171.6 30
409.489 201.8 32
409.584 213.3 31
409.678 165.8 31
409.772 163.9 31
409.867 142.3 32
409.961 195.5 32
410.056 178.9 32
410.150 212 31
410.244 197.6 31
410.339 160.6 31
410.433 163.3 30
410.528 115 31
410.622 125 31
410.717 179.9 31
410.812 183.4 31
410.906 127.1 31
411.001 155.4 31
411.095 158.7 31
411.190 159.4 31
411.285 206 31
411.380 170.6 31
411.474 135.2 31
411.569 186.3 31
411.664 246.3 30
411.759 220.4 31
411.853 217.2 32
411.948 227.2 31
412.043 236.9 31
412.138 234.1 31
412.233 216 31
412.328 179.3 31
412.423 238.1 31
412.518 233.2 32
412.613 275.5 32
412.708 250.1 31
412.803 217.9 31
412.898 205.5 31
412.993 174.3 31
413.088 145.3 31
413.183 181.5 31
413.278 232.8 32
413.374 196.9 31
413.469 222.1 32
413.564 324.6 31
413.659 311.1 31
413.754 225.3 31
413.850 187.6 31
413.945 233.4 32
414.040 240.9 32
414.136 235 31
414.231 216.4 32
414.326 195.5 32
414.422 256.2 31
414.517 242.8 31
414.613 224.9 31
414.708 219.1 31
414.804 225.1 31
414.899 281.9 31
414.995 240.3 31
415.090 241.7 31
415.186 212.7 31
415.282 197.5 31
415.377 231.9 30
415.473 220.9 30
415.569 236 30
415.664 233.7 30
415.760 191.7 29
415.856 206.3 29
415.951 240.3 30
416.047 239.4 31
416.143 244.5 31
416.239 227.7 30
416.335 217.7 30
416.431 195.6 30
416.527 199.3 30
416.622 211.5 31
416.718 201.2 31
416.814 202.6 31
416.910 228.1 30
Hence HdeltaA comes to 0.731 nm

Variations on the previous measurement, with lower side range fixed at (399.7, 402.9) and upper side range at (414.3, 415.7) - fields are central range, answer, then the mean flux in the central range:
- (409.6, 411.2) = 0.46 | 165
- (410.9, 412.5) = 0.24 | 197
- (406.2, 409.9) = 0.28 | 215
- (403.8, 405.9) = -0.02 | 235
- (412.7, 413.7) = 0.04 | 222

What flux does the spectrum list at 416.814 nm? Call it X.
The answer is 202.6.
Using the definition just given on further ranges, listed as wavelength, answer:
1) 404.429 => 227.8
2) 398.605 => 155.6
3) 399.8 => 284.7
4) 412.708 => 250.1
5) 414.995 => 240.3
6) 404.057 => 309.6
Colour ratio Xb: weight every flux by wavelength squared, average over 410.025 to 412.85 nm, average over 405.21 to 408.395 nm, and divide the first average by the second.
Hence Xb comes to 0.9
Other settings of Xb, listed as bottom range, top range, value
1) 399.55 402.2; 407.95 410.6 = 0.84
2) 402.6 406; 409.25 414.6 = 0.92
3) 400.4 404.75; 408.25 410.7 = 0.83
